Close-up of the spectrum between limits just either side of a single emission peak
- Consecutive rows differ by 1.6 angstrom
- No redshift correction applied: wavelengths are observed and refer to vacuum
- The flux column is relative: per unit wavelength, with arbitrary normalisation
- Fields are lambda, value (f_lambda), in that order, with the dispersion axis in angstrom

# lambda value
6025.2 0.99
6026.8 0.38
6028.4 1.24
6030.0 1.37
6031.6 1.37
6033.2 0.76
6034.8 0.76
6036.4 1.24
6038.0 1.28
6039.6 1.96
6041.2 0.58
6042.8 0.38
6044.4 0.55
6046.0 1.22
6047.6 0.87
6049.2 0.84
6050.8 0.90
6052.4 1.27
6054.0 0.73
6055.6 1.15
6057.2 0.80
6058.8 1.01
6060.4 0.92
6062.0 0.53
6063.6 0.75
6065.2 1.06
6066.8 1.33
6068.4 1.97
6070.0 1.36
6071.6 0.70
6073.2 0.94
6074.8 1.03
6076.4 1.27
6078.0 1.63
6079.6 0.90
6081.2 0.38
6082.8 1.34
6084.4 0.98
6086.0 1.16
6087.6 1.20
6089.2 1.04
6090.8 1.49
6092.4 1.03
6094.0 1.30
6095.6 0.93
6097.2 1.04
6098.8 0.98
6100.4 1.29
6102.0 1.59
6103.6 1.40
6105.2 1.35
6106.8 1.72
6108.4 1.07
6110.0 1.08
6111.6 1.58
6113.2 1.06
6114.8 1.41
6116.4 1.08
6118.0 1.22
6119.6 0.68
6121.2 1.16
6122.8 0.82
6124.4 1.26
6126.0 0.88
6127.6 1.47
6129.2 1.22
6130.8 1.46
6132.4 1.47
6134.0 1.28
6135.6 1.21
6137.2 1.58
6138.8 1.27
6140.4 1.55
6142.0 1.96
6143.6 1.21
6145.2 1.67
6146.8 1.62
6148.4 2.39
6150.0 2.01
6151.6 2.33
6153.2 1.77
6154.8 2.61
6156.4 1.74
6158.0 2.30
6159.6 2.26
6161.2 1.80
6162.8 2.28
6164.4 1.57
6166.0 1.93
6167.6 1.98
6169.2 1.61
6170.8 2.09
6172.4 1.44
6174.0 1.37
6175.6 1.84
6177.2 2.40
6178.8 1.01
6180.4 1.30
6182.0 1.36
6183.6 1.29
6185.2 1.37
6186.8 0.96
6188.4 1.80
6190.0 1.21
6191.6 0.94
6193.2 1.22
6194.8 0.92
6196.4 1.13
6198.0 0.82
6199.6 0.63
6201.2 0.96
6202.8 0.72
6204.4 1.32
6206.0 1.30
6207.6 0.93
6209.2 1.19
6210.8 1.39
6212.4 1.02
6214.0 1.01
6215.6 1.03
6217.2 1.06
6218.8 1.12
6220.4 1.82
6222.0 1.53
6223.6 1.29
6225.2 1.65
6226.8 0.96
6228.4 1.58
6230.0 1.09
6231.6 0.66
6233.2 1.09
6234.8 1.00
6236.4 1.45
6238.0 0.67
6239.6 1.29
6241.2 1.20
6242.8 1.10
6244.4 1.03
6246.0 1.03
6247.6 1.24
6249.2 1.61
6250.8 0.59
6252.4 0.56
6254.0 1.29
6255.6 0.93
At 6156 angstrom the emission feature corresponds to C III]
